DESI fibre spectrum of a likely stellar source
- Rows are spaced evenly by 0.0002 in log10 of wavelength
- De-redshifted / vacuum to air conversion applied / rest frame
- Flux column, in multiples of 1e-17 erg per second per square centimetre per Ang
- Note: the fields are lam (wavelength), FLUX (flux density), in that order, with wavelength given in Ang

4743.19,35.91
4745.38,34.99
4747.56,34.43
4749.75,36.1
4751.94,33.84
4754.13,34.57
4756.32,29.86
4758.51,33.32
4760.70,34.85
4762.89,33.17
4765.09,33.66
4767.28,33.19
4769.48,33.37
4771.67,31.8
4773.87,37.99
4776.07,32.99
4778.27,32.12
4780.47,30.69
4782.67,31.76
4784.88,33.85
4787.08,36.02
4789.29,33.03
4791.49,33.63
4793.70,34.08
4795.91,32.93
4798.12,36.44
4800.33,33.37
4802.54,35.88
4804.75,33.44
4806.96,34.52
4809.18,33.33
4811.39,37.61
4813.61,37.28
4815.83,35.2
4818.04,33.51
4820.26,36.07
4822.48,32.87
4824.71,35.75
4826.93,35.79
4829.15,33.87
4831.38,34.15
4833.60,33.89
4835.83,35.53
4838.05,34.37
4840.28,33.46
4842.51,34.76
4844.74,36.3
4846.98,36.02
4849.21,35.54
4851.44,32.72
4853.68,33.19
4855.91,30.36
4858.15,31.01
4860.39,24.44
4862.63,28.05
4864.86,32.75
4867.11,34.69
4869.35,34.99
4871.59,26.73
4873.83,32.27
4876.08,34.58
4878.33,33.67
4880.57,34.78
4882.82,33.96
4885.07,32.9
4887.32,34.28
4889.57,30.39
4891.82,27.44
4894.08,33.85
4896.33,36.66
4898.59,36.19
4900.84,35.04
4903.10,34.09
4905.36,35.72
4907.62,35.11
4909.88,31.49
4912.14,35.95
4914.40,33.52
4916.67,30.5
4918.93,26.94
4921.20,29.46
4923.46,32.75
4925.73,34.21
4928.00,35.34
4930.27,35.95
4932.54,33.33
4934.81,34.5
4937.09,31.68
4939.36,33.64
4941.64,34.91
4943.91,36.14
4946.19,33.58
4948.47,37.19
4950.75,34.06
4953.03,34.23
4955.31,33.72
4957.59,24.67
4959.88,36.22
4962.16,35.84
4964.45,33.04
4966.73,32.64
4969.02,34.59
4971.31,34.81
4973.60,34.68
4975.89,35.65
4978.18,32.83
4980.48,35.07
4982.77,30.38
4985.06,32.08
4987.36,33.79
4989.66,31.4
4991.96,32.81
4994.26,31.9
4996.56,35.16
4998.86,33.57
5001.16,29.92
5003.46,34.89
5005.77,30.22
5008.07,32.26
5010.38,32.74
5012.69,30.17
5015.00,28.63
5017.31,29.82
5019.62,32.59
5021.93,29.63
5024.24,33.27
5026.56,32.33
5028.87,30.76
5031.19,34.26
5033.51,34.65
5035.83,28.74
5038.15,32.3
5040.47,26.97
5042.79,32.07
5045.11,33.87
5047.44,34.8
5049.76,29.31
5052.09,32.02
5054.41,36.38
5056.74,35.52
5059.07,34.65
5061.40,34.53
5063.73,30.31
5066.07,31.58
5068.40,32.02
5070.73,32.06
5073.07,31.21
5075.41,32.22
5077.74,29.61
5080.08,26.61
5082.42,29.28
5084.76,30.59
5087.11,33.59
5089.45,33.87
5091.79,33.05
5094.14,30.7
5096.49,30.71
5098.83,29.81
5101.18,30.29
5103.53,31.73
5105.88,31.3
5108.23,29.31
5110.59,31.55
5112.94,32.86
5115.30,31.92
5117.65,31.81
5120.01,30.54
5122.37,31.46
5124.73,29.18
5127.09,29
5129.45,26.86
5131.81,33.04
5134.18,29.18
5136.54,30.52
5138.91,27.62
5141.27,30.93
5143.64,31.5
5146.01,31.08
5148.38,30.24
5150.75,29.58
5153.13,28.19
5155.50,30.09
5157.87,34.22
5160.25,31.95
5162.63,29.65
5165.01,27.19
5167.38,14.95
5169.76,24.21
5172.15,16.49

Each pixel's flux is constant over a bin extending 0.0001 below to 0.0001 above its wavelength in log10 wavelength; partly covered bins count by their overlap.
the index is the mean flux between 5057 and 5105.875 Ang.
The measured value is 31.5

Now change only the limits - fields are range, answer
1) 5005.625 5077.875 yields 32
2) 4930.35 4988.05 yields 33.8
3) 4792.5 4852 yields 34.8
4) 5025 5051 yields 31.8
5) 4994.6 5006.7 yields 32.7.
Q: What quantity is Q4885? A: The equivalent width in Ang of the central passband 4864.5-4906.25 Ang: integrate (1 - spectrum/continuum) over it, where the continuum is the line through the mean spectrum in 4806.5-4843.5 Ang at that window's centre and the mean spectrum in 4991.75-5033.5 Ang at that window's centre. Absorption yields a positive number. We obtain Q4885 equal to 0.6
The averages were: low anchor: 34.8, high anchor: 32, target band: 33.4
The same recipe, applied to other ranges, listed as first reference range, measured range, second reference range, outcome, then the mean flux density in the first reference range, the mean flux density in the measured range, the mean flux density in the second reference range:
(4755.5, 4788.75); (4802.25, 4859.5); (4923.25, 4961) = -1.59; 33.3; 34.4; 33.9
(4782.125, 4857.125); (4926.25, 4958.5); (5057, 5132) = -0.84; 34.4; 33.9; 31.2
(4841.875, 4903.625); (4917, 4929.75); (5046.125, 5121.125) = 0.29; 32.9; 31.9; 31.7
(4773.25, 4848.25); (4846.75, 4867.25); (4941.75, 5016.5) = 1.52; 34.5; 31.6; 33.1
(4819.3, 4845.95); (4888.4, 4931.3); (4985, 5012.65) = 0.63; 34.7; 33.2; 32.5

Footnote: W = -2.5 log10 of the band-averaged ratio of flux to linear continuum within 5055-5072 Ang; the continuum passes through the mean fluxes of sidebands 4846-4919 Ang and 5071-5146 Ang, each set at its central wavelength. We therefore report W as -0.06 mag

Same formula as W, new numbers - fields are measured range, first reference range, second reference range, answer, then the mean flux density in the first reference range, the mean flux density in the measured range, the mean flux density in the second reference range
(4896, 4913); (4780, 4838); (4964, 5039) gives -0.05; 34.4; 34.9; 32.5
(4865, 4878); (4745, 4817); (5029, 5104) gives 0.02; 34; 32.7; 31.8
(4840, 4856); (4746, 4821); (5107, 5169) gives -0.03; 34.1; 34.3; 29.7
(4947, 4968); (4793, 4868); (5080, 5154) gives -0.04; 33.9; 33.5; 30.6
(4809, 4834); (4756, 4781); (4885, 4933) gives -0.06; 33.2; 35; 33.2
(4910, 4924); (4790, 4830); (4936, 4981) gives 0.09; 34.7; 31.5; 33.9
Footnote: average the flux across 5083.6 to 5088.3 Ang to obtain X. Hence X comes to 32.1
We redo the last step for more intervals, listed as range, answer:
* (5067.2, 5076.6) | 31.9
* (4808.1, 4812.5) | 35.5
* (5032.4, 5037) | 31.7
